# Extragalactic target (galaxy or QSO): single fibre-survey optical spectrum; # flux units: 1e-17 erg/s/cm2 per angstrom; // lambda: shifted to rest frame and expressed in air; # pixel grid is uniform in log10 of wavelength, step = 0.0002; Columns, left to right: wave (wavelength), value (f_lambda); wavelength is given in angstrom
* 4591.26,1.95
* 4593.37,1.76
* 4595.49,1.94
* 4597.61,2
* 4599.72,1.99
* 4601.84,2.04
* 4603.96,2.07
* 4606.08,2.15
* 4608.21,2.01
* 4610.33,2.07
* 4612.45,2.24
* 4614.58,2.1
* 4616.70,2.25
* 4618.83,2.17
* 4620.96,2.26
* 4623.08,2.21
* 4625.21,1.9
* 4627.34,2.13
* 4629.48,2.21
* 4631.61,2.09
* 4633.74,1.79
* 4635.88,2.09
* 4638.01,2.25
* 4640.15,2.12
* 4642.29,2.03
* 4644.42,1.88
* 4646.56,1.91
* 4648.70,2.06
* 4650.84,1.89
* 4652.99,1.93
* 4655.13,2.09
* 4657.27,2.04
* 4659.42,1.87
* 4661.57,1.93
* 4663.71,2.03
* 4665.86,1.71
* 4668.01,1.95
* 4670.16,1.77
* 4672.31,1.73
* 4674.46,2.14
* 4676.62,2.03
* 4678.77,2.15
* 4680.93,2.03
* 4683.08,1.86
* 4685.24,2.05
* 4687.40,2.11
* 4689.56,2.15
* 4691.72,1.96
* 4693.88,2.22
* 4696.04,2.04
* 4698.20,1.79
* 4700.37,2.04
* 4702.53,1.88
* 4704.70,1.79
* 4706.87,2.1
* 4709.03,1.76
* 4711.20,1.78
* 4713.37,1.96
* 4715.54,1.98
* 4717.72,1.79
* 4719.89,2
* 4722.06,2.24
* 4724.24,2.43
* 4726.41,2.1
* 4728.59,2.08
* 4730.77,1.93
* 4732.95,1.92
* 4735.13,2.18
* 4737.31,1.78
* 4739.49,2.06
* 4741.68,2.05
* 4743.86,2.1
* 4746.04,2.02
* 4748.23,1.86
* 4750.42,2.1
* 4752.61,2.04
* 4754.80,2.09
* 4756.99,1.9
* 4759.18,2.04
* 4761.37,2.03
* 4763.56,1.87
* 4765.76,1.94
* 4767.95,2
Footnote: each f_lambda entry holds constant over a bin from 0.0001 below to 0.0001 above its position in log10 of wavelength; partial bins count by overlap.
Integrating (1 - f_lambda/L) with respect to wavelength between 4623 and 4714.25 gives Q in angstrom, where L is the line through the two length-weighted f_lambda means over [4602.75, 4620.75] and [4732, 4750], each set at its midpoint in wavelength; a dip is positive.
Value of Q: 4.1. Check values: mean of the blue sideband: 2.14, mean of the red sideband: 2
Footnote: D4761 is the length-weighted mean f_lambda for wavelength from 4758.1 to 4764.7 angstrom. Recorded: 1.98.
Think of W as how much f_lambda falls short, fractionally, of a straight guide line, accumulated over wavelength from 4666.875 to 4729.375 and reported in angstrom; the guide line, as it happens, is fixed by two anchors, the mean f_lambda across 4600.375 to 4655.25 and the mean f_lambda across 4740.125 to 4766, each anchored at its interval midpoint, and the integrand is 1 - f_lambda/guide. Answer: 1.2 angstrom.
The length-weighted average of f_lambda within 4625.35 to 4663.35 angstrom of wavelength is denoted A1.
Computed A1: 2.02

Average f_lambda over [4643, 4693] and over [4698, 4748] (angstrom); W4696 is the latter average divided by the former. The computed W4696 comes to 1.0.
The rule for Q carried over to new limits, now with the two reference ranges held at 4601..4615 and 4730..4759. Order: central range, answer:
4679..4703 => 0.2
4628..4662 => 0.9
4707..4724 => 0.5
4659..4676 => 1.3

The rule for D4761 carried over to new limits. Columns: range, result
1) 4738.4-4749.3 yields 2.02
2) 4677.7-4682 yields 2.09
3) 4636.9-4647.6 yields 2.04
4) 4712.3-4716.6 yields 1.97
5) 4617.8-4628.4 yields 2.14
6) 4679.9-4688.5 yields 2.01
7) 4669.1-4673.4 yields 1.75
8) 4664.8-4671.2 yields 1.81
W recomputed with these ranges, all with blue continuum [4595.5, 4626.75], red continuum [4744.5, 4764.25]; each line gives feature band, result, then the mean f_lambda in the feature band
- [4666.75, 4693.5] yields 0.7 angstrom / 2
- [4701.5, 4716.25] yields 1.0 angstrom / 1.89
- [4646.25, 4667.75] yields 1.3 angstrom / 1.95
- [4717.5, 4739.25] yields -0.4 angstrom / 2.06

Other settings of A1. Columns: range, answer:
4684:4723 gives 1.98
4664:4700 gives 1.98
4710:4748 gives 2.02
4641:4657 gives 1.98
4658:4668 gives 1.9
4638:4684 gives 1.97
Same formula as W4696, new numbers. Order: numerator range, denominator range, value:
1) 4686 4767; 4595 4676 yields 0.99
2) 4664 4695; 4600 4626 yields 0.94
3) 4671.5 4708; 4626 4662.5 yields 0.99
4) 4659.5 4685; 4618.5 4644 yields 0.93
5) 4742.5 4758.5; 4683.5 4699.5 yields 0.99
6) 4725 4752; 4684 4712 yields 1.02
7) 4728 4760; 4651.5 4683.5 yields 1.03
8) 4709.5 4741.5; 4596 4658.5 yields 0.97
